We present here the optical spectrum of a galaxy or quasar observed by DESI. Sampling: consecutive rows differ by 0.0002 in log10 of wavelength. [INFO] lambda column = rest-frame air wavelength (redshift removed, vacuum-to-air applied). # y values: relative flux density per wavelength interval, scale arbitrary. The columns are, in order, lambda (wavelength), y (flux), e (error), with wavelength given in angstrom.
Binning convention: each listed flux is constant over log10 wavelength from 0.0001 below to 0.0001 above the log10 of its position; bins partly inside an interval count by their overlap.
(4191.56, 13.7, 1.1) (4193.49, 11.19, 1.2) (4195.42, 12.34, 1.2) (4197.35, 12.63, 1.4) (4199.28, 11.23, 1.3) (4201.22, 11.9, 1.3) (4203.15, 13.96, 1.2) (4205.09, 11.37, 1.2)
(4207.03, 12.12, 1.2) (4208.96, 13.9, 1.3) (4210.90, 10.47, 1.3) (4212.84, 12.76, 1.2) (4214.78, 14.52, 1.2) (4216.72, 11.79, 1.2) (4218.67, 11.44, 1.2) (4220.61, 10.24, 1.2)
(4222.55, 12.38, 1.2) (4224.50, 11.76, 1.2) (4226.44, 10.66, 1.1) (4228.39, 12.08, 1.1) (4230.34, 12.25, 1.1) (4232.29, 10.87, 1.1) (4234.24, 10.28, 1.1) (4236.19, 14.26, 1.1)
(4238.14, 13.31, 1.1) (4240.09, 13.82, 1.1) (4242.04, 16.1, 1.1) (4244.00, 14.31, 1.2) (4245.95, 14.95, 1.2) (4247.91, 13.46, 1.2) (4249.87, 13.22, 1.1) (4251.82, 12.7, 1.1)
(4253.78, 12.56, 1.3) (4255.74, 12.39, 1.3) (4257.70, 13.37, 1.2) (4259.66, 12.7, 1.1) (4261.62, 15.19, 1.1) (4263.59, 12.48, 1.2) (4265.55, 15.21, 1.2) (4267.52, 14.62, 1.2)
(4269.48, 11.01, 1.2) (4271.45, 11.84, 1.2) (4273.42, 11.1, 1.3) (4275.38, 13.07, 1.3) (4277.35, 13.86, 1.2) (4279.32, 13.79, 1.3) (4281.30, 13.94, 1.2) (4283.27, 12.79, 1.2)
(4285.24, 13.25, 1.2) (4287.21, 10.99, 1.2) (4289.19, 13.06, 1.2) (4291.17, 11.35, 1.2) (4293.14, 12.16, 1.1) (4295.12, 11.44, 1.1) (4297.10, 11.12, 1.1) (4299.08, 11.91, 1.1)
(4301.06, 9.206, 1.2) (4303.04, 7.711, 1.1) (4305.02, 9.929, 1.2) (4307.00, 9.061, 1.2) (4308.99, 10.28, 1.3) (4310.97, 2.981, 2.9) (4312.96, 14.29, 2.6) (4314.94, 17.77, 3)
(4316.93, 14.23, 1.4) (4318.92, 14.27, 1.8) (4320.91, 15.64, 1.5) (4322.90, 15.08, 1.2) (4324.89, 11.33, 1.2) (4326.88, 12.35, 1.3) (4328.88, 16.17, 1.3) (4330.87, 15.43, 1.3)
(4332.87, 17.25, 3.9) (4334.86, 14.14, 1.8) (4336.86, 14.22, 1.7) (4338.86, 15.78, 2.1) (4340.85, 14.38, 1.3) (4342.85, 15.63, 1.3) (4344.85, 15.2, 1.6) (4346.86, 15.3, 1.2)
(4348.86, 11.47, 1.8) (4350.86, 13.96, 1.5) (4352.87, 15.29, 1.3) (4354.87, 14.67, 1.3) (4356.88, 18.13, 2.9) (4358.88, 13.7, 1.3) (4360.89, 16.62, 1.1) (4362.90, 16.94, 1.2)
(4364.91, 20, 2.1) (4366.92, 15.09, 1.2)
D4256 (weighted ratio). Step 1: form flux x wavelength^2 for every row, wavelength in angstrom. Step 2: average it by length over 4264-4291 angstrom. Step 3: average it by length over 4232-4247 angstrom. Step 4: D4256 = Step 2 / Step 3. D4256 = 0.96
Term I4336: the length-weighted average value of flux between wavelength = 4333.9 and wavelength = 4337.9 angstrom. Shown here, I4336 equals 14.2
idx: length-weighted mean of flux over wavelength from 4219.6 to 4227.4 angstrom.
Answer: 11.3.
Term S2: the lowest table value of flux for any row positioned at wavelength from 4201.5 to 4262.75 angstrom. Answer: 10.24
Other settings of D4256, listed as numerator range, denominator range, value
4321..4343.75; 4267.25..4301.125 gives 1.23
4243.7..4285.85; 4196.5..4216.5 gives 1.09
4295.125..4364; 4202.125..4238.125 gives 1.18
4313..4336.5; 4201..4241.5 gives 1.27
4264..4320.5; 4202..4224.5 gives 1.02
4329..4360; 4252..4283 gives 1.19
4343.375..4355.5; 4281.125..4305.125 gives 1.29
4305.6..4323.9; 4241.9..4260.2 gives 0.96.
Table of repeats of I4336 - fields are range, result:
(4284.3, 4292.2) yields 12.2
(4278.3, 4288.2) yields 13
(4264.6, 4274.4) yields 12.7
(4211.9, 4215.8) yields 13.6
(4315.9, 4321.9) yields 14.7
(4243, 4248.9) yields 14.2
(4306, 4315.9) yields 10.9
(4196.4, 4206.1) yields 12.2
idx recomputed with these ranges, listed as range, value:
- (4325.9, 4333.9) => 15.3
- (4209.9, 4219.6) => 12.2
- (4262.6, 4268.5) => 14.1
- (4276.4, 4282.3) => 13.8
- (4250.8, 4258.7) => 12.8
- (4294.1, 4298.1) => 11.3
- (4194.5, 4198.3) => 12.5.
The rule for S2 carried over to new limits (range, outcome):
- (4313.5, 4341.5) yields 11.33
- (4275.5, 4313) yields 2.981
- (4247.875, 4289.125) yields 10.99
